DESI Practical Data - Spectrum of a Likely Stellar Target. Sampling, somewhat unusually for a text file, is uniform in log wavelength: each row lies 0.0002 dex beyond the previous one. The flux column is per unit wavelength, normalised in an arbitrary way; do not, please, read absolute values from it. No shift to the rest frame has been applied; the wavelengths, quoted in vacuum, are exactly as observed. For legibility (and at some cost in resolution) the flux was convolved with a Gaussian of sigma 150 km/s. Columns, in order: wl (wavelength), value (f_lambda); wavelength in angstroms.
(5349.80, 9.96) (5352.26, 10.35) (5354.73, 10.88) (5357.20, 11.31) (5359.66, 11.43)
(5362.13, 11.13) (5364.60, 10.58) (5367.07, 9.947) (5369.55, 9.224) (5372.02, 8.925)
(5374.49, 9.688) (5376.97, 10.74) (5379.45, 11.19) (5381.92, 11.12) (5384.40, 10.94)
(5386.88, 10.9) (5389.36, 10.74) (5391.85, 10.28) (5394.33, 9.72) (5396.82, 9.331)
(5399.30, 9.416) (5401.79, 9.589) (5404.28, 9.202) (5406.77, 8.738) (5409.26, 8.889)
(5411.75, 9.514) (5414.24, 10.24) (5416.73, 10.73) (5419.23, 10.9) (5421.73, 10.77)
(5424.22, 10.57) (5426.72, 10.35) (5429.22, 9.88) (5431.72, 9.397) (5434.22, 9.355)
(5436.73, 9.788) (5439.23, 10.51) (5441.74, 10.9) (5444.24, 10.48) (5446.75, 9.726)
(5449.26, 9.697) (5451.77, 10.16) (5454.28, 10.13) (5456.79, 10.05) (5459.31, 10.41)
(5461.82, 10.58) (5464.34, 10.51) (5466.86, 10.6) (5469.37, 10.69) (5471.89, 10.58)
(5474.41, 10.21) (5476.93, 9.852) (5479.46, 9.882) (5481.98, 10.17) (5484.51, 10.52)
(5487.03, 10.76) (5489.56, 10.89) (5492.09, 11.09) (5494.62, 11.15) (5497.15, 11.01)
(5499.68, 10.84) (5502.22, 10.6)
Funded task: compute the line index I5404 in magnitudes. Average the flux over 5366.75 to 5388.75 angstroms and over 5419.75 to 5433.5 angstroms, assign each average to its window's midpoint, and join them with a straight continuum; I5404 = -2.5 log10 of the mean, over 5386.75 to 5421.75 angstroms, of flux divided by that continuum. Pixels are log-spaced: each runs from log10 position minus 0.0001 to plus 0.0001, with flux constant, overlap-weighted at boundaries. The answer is 0.04 mag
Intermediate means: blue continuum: 10.3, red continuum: 10.2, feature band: 9.87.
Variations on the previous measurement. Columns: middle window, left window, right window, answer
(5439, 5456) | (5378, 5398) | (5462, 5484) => 0.02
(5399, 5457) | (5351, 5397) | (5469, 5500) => 0.06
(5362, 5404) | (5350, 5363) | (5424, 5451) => 0.05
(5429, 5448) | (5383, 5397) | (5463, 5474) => 0.05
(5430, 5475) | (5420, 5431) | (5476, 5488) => 0.01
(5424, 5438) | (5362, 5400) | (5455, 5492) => 0.05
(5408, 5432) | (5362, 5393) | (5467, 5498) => 0.03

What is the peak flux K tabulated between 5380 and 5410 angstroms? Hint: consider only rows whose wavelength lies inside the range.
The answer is 11.12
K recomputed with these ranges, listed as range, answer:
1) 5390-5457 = 10.9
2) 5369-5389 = 11.19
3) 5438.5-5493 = 11.09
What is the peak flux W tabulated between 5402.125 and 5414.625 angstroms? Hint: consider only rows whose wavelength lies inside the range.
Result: 10.24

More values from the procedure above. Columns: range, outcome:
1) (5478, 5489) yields 10.76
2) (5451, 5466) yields 10.58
